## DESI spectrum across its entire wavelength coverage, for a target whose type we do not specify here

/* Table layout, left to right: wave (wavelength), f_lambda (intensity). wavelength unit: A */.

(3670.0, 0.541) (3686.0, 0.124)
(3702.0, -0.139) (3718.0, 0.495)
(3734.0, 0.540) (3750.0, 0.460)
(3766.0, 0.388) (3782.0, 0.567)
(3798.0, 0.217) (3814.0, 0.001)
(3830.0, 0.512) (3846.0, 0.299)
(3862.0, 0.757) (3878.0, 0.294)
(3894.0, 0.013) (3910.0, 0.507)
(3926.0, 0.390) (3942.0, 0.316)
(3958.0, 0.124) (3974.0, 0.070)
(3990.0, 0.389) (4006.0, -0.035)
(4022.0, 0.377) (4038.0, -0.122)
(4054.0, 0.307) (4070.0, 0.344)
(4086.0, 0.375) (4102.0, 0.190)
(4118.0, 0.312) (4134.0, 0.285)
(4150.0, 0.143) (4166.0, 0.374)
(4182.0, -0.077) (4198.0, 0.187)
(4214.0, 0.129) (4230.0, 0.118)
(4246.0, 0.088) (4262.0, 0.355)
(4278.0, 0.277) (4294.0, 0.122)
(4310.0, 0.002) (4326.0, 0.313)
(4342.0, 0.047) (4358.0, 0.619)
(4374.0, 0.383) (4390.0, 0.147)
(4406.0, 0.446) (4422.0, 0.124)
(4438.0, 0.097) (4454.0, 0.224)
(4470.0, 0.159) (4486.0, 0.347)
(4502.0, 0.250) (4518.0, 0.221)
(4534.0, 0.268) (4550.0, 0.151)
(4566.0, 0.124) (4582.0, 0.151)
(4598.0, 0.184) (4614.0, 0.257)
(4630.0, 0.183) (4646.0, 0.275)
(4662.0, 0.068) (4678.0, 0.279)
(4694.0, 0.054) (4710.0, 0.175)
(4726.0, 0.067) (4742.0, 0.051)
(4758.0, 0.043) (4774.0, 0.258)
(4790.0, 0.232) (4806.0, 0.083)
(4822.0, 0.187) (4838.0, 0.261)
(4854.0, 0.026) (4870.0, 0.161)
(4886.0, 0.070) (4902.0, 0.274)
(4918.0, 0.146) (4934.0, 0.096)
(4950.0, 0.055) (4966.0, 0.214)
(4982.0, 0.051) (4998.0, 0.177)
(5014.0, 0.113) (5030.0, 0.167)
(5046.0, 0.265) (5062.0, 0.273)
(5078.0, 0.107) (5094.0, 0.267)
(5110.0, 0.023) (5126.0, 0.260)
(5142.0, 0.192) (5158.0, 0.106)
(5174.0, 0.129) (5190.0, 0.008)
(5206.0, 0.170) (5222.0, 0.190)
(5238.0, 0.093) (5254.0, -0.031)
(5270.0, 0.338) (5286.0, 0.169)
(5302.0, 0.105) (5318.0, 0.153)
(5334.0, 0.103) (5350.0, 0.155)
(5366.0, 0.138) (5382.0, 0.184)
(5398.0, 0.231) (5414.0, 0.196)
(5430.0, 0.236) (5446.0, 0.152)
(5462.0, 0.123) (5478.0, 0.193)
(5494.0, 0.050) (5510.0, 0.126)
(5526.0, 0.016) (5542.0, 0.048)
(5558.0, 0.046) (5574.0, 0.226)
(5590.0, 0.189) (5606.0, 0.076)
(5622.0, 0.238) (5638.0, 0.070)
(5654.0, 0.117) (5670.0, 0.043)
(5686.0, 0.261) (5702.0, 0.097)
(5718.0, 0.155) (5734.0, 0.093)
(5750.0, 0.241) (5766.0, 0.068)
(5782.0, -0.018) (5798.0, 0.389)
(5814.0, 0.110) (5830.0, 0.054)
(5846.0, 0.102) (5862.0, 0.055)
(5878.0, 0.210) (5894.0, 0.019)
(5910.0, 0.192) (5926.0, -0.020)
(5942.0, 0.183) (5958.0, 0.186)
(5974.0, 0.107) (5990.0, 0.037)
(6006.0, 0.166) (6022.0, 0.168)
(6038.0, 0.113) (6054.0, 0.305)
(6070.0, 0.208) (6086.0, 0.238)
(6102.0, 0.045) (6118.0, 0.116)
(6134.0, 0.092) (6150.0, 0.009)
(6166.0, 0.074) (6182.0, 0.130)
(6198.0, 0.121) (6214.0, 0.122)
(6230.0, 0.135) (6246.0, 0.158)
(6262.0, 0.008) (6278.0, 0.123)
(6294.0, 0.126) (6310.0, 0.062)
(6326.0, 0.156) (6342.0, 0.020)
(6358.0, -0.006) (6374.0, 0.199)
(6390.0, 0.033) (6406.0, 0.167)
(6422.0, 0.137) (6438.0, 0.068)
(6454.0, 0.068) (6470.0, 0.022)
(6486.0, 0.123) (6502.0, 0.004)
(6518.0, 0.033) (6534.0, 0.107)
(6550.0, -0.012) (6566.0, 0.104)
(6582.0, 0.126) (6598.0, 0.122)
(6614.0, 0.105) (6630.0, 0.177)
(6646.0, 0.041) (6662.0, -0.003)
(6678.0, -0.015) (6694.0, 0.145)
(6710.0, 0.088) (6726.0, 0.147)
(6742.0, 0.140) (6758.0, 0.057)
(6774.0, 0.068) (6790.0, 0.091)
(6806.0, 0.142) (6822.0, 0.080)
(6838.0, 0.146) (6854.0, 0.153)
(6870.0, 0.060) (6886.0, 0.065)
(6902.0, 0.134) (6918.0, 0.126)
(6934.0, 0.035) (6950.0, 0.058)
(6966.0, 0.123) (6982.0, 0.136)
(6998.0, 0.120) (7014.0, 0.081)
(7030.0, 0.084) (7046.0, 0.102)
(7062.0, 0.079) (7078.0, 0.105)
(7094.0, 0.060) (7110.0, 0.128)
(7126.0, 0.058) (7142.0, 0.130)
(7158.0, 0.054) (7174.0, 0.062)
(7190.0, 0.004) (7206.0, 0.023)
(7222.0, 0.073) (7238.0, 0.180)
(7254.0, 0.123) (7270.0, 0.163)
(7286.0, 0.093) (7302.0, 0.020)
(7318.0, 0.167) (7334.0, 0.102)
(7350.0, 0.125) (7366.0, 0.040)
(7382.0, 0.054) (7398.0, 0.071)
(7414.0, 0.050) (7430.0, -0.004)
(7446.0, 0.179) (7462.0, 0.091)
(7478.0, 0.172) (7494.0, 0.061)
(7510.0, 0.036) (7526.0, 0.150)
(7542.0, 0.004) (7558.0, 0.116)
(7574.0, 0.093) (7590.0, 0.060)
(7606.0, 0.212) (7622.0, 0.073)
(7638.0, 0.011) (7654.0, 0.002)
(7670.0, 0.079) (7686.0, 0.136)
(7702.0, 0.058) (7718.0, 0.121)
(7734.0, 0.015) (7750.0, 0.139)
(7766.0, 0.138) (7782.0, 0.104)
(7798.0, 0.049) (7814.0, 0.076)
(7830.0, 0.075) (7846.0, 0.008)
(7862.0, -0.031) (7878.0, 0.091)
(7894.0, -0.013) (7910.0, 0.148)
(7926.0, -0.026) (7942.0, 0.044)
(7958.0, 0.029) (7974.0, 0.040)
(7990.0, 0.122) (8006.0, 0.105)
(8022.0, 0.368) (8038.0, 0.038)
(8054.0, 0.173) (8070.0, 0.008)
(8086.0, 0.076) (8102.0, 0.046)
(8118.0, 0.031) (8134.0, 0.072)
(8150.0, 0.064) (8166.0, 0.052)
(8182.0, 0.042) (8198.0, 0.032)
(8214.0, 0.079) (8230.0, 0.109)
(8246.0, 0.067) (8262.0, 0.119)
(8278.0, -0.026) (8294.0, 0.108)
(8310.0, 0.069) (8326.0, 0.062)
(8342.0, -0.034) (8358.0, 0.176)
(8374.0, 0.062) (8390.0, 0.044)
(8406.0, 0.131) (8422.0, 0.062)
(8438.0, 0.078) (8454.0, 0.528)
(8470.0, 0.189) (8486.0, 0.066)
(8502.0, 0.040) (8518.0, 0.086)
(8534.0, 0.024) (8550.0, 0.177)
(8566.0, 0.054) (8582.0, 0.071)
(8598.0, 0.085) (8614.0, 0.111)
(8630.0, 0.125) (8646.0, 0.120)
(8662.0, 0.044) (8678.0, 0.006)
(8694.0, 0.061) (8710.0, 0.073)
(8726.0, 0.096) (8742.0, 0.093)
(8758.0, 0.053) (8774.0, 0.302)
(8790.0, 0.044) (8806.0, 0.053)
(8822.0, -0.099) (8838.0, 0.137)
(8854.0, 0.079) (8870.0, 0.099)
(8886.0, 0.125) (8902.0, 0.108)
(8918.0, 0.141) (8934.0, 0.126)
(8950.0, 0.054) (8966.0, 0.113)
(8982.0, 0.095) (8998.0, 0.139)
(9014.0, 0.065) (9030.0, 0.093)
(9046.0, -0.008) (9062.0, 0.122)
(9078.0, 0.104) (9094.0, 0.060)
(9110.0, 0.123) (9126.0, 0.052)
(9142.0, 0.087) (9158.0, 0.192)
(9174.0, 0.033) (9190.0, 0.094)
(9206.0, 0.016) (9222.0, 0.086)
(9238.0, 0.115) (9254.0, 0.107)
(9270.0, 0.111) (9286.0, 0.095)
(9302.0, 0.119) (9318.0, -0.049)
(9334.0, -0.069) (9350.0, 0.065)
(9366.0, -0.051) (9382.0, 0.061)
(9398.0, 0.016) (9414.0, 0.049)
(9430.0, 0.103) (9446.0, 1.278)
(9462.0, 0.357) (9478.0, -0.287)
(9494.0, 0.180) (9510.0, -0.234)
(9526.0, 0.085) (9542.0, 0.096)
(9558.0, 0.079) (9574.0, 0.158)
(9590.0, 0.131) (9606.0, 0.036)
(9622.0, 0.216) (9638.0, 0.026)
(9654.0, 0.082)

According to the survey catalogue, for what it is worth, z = 1.27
